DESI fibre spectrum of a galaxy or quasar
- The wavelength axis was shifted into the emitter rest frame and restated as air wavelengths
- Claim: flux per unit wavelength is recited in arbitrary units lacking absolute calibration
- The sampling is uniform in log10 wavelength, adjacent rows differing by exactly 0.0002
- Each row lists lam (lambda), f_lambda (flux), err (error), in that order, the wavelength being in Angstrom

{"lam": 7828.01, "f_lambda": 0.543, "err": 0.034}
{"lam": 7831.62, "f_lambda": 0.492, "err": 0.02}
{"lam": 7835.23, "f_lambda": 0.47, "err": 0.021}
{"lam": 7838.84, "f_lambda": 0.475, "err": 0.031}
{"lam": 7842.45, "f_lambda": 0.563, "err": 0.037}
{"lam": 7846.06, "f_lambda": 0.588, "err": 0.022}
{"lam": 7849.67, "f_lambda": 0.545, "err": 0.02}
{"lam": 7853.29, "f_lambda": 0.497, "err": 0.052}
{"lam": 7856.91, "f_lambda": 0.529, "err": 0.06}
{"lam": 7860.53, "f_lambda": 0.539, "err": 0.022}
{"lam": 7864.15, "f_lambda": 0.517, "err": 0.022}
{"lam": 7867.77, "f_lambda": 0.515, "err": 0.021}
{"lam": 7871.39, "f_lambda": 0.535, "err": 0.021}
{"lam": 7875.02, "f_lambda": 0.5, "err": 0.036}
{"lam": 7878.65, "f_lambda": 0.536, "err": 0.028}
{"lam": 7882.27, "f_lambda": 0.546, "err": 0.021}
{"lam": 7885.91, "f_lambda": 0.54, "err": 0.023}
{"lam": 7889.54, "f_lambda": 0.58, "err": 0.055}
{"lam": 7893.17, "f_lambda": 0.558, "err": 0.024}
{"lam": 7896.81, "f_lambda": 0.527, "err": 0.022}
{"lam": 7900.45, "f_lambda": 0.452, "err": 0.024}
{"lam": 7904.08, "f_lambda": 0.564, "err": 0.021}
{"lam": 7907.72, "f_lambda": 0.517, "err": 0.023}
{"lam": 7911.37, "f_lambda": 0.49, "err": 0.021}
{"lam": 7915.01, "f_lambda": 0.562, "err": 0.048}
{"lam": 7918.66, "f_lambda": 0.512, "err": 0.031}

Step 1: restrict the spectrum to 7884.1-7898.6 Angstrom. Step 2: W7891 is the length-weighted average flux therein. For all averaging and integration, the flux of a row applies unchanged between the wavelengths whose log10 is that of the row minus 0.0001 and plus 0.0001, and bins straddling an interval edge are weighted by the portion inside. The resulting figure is 0.551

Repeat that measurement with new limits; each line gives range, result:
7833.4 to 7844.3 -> 0.503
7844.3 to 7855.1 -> 0.543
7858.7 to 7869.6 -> 0.524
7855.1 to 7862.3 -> 0.534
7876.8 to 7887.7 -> 0.54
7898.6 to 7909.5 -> 0.511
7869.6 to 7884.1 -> 0.529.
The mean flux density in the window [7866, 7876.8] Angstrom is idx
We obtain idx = 0.517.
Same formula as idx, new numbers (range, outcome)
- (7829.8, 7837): 0.481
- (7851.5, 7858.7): 0.513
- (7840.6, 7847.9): 0.575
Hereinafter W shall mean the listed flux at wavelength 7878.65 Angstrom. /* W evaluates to 0.536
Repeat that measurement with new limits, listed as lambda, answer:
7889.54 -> 0.58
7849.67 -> 0.545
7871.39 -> 0.535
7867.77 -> 0.515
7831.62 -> 0.492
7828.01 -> 0.543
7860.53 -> 0.539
